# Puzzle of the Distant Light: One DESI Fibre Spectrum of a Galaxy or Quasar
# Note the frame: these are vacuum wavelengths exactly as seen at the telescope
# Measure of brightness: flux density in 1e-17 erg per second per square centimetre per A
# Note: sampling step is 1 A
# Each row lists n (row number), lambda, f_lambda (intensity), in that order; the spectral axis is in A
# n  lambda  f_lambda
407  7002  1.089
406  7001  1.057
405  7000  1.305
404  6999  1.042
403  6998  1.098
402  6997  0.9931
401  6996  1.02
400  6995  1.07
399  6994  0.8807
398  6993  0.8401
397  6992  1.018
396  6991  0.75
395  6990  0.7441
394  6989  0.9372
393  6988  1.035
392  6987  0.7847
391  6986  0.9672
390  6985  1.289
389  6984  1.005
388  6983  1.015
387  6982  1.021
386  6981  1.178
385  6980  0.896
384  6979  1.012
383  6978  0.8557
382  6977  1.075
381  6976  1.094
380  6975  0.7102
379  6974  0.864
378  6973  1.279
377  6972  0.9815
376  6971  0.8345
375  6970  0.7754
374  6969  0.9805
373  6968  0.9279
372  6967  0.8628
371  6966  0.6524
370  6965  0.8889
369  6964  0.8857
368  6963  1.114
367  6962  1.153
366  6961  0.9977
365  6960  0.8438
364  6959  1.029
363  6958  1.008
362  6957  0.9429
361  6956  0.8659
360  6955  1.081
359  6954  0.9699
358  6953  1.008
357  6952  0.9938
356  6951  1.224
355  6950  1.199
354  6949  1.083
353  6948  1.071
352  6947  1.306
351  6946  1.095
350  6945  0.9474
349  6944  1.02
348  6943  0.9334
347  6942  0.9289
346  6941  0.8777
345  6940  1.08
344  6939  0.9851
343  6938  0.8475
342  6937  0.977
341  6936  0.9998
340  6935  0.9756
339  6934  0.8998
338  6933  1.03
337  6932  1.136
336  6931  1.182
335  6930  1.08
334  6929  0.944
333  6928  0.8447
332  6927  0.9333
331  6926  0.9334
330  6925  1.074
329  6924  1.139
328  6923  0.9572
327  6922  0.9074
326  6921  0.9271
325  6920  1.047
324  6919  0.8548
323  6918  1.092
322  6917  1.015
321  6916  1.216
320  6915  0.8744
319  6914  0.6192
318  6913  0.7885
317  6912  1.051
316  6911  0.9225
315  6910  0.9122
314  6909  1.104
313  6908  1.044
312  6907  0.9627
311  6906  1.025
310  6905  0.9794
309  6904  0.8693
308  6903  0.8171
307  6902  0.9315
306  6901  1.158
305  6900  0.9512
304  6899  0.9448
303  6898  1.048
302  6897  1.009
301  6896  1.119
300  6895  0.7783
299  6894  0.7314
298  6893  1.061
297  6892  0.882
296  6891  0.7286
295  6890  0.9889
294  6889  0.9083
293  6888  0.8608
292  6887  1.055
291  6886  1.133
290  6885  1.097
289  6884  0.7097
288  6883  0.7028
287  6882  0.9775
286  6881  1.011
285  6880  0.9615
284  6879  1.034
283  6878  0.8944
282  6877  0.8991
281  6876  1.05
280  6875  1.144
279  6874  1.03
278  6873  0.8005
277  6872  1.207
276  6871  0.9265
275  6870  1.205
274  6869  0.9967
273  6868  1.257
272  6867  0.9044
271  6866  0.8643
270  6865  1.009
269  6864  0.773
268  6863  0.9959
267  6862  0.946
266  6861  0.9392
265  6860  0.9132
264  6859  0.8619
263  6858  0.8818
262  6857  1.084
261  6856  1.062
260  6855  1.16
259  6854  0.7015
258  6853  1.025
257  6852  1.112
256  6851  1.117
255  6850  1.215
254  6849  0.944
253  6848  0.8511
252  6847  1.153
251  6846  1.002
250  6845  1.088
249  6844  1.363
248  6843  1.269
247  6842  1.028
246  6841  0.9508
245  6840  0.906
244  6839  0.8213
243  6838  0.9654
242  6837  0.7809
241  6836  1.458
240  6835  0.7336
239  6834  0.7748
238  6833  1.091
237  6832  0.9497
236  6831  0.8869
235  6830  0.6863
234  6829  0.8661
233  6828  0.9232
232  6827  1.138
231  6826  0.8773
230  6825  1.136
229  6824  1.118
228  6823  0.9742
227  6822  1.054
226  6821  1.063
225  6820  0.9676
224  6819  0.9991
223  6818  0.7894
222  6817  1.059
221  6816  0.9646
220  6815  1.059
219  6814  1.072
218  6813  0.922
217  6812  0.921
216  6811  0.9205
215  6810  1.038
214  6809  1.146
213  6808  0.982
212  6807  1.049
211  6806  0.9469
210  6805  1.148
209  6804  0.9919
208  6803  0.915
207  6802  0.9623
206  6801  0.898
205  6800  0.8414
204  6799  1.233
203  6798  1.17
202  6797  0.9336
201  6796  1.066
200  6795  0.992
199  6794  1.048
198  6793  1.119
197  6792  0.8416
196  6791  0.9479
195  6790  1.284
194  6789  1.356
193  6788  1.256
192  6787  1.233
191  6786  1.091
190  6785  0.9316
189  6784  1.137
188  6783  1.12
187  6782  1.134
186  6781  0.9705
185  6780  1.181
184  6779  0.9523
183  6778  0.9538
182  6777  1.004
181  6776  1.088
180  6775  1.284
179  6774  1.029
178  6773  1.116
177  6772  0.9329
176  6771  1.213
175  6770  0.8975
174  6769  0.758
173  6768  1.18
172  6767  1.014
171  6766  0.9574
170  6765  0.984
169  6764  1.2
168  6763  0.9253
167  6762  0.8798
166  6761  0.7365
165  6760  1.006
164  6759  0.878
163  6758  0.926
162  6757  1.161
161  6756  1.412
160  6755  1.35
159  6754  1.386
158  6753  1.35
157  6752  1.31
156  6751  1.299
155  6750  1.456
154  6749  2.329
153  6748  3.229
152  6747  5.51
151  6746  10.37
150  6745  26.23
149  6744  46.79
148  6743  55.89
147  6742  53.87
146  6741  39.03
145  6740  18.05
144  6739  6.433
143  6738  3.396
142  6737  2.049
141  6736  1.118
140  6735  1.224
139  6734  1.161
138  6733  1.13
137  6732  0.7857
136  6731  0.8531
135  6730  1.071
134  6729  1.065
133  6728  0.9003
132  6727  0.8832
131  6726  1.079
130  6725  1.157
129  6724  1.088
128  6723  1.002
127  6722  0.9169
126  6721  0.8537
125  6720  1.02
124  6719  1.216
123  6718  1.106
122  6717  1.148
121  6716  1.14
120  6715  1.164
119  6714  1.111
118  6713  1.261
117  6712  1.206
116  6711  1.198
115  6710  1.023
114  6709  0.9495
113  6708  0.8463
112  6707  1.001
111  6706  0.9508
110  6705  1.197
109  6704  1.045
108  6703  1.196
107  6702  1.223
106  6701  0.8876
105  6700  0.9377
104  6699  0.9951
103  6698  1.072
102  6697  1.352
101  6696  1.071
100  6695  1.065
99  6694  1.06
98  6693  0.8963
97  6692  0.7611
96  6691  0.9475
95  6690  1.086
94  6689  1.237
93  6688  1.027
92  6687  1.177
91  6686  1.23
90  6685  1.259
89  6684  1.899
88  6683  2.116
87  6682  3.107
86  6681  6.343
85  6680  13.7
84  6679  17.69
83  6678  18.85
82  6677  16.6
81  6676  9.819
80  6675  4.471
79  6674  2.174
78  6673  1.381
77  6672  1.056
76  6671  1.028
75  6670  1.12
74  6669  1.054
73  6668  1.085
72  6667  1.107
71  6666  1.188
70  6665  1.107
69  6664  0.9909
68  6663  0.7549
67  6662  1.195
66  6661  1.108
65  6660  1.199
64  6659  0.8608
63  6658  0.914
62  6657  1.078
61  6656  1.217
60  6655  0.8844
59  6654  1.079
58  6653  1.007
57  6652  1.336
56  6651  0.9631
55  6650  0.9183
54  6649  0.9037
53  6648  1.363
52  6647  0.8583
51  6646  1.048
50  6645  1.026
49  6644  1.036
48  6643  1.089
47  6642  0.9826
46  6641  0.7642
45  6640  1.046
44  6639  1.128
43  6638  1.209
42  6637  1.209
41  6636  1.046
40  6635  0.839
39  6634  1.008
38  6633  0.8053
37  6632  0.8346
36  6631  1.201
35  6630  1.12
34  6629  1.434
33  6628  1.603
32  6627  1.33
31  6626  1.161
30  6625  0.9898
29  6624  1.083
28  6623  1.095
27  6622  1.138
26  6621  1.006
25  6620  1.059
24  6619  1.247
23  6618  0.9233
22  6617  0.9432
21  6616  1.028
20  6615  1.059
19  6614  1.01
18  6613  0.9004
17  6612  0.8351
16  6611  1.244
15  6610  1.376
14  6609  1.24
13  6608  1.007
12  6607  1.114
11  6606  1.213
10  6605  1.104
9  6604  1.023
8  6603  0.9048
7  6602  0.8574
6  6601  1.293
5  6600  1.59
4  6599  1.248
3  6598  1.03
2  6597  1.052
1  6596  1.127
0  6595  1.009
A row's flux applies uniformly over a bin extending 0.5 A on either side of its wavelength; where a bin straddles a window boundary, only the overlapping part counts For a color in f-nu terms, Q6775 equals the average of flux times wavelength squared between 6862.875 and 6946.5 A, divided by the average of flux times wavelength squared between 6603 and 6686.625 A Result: 0.5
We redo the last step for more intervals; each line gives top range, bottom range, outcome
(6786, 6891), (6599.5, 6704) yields 0.56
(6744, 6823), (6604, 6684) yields 0.91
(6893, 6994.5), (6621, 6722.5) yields 0.55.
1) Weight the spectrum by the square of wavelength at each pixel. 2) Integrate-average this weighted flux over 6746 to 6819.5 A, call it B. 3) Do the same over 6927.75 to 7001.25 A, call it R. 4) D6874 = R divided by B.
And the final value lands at 0.85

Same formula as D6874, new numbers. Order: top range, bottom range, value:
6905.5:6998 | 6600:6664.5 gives 1.01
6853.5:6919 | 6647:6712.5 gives 0.43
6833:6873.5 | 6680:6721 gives 0.72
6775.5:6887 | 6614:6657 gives 1.00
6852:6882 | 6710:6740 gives 0.63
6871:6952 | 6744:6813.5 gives 0.51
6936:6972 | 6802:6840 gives 1.05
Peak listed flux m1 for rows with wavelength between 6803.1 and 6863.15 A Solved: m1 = 1.458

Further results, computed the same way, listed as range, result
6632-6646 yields 1.209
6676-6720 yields 18.85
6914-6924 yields 1.216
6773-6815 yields 1.356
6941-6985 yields 1.306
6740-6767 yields 55.89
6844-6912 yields 1.363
